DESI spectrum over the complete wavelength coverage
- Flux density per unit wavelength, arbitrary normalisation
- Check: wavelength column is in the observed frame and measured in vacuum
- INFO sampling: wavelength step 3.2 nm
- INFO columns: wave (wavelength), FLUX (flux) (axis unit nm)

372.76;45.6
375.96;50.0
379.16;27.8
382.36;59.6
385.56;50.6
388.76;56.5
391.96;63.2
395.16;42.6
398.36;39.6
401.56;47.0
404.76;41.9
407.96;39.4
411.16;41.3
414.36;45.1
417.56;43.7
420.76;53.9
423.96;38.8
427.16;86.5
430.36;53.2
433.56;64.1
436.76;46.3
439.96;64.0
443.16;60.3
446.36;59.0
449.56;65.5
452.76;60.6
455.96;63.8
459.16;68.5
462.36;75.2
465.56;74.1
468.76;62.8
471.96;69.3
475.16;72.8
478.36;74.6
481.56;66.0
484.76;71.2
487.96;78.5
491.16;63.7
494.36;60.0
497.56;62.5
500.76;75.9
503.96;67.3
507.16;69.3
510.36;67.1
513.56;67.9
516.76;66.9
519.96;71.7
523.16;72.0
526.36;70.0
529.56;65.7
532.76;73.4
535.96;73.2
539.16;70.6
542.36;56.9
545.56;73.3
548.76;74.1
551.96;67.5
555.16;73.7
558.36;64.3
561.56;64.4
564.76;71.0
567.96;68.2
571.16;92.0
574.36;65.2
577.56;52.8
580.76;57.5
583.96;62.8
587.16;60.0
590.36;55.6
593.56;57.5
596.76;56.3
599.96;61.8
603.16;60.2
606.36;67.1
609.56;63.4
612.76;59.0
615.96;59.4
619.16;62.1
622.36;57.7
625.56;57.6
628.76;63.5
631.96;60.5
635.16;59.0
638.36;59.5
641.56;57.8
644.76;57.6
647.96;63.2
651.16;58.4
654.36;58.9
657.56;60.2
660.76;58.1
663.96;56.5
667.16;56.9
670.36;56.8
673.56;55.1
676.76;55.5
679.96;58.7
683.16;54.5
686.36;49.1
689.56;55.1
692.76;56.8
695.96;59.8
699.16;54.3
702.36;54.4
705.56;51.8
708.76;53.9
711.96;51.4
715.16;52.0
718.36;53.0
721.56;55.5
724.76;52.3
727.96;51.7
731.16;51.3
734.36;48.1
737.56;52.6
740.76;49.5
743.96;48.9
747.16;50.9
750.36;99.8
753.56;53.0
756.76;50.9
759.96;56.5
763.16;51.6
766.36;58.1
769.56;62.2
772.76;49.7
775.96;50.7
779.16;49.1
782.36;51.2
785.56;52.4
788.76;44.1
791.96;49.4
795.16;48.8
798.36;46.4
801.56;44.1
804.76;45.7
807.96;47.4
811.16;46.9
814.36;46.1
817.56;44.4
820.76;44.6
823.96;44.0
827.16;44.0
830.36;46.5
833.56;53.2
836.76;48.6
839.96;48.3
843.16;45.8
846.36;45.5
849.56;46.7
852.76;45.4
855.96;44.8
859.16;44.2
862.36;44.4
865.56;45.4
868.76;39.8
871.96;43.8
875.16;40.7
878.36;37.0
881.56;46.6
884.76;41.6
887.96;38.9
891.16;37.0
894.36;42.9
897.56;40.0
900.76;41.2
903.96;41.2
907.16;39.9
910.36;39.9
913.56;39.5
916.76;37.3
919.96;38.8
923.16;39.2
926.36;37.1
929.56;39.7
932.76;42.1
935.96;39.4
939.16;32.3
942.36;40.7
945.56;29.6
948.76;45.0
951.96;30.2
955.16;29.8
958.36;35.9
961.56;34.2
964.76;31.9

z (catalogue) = 0.14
